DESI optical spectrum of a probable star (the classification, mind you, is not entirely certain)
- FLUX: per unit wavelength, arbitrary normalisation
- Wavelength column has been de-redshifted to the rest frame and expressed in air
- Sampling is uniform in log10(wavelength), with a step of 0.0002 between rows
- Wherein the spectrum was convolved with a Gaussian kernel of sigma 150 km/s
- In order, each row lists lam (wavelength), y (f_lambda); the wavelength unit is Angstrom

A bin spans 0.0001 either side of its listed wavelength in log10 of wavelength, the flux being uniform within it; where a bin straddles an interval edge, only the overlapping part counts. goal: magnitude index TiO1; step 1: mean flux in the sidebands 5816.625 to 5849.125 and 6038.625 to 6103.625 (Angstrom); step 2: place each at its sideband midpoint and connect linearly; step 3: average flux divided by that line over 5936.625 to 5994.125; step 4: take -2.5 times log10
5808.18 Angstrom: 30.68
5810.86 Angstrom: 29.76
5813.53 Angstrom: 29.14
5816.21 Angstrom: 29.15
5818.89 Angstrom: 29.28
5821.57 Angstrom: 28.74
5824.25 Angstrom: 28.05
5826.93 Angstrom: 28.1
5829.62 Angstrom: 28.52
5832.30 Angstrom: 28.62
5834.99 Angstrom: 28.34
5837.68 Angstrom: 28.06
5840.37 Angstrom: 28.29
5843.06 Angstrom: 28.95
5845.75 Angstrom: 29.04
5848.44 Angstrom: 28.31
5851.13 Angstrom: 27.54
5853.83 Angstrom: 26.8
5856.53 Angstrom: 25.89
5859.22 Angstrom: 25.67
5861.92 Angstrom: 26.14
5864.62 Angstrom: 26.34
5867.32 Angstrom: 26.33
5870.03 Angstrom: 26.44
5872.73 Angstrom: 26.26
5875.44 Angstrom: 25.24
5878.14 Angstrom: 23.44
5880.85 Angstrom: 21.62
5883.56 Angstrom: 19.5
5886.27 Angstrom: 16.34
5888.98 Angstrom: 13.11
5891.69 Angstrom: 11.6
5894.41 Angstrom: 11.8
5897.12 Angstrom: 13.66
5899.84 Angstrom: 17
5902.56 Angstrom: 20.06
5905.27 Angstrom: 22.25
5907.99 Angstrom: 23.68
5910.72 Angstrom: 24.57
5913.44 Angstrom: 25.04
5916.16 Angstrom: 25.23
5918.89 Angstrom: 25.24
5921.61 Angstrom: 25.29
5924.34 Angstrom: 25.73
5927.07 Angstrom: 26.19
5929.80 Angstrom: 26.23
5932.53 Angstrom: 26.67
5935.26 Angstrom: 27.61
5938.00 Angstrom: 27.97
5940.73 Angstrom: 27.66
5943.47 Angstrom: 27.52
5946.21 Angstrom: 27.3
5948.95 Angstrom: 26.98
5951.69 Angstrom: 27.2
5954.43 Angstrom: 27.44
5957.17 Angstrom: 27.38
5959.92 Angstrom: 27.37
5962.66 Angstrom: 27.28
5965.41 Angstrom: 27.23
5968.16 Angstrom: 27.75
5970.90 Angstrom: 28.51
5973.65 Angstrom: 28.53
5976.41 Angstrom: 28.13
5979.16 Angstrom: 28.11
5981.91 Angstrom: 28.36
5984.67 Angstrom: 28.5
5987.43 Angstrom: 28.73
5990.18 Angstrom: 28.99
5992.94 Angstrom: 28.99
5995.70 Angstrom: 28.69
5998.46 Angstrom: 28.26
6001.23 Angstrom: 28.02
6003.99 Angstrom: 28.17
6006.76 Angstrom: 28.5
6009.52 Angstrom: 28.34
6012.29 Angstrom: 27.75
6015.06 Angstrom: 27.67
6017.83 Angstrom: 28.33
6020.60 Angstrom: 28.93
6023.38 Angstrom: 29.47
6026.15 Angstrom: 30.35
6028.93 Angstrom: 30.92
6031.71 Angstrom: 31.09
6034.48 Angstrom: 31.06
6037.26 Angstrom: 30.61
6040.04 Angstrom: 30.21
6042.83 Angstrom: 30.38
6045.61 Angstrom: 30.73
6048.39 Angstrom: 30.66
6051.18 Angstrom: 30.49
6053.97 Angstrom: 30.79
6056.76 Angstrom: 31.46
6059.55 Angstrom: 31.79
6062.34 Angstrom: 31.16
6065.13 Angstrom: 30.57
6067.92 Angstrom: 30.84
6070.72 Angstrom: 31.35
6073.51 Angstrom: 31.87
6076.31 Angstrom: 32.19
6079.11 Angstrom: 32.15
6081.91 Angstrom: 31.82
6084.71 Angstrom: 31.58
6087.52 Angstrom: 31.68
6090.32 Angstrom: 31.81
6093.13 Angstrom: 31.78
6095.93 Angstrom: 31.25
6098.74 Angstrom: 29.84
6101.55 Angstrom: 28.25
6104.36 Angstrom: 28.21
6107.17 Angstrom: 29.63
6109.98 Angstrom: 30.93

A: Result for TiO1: 0.08 mag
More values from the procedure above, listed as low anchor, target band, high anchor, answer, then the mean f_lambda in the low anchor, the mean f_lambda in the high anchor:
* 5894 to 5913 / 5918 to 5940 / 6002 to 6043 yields -0.212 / 19.7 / 29.4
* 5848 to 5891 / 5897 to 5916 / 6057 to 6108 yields 0.159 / 23.8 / 31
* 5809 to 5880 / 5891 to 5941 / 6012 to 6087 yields 0.245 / 27.5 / 30.7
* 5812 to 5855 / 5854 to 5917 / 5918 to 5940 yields 0.253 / 28.4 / 26.4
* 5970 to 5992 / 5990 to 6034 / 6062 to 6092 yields 0.020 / 28.5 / 31.6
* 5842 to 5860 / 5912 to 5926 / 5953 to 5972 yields 0.091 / 27.5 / 27.6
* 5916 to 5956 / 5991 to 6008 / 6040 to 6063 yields 0.021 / 26.7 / 30.9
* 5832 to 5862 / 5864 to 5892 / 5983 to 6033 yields 0.272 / 27.7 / 28.9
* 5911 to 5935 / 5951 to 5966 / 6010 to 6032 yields -0.013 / 25.7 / 29.2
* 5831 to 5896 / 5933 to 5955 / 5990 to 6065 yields -0.023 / 24.1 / 29.7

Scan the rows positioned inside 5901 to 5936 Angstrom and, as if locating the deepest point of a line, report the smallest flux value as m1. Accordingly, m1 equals 20.06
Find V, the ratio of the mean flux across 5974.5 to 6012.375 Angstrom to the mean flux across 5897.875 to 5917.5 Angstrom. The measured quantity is 1.3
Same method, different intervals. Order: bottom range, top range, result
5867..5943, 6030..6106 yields 1.37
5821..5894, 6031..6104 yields 1.24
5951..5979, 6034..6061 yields 1.11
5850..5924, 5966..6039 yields 1.29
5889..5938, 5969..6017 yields 1.28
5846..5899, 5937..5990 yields 1.25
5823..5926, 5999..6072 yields 1.25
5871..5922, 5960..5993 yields 1.37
